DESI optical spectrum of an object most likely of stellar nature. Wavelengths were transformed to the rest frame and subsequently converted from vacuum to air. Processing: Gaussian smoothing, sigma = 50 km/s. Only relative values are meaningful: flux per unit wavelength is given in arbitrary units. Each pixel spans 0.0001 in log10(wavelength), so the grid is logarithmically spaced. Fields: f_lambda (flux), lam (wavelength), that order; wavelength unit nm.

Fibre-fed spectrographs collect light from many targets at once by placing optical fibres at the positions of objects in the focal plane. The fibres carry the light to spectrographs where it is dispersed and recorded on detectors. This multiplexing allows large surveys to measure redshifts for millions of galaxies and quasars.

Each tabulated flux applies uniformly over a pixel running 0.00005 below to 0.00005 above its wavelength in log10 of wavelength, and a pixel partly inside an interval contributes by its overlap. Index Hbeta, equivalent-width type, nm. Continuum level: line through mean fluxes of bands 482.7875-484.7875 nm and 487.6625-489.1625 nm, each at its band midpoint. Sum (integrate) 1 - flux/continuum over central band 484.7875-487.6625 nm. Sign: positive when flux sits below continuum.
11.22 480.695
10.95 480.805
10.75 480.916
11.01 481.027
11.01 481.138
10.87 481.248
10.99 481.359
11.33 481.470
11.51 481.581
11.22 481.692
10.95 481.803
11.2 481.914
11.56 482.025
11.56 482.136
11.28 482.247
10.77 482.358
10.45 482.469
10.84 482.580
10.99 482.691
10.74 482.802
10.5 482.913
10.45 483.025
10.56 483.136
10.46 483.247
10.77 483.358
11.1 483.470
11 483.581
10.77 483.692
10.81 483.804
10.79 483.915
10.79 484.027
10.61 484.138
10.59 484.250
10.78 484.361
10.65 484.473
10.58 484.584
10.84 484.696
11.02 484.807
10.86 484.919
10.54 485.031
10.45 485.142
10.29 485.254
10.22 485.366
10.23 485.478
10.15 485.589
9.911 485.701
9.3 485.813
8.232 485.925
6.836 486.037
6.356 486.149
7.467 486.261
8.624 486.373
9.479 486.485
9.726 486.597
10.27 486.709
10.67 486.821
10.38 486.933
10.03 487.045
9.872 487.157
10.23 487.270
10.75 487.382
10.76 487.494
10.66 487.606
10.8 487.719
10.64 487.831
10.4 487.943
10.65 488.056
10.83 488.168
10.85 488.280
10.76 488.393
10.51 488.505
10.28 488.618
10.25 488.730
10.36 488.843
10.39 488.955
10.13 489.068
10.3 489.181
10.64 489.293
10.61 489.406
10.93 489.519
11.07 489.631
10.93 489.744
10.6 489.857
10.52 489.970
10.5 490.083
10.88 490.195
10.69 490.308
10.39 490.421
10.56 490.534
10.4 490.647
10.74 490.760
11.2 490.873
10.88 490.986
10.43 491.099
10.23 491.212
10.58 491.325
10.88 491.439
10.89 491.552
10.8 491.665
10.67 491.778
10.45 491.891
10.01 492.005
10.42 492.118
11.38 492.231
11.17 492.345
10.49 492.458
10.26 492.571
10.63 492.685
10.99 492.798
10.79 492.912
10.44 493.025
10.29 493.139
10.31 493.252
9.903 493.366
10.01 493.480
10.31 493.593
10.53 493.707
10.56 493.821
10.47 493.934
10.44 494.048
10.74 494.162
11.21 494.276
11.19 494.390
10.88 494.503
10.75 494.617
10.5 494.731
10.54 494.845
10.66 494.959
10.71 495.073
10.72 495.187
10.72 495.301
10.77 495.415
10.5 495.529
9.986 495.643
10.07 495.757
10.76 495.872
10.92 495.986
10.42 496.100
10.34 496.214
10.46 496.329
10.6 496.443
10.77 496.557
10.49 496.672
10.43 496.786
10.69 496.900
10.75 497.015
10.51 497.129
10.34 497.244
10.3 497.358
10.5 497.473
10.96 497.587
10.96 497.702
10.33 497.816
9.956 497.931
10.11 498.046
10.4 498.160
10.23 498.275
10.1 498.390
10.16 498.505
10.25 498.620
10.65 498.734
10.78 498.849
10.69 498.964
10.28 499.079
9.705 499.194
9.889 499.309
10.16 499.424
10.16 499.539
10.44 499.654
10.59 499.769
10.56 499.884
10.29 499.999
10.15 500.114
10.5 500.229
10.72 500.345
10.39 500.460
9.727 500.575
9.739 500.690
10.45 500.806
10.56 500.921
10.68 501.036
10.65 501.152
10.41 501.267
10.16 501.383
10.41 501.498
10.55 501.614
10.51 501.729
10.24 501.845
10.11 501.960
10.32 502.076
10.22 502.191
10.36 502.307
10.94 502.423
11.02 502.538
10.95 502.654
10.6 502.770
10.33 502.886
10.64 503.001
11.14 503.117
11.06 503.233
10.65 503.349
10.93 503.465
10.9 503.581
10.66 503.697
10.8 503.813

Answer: 0.240 nm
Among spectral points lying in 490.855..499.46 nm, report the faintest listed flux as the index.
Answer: 9.705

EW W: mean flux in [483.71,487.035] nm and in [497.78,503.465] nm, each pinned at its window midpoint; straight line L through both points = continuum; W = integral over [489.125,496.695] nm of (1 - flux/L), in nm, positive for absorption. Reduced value -0.333 nm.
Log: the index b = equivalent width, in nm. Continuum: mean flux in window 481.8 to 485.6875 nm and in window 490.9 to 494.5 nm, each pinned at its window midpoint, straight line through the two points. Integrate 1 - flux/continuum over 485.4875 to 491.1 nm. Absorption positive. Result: 0.26 nm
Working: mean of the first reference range 10.7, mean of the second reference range 10.6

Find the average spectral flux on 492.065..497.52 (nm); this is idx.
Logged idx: 10.6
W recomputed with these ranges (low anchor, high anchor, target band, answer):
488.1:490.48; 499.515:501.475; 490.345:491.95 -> -0.014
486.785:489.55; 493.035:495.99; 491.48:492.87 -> -0.020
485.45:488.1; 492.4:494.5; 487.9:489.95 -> -0.129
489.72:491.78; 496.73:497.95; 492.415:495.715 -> 0.014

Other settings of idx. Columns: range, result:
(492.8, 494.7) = 10.6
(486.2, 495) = 10.5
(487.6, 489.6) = 10.6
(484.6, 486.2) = 9.69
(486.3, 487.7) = 10.1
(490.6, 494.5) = 10.6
